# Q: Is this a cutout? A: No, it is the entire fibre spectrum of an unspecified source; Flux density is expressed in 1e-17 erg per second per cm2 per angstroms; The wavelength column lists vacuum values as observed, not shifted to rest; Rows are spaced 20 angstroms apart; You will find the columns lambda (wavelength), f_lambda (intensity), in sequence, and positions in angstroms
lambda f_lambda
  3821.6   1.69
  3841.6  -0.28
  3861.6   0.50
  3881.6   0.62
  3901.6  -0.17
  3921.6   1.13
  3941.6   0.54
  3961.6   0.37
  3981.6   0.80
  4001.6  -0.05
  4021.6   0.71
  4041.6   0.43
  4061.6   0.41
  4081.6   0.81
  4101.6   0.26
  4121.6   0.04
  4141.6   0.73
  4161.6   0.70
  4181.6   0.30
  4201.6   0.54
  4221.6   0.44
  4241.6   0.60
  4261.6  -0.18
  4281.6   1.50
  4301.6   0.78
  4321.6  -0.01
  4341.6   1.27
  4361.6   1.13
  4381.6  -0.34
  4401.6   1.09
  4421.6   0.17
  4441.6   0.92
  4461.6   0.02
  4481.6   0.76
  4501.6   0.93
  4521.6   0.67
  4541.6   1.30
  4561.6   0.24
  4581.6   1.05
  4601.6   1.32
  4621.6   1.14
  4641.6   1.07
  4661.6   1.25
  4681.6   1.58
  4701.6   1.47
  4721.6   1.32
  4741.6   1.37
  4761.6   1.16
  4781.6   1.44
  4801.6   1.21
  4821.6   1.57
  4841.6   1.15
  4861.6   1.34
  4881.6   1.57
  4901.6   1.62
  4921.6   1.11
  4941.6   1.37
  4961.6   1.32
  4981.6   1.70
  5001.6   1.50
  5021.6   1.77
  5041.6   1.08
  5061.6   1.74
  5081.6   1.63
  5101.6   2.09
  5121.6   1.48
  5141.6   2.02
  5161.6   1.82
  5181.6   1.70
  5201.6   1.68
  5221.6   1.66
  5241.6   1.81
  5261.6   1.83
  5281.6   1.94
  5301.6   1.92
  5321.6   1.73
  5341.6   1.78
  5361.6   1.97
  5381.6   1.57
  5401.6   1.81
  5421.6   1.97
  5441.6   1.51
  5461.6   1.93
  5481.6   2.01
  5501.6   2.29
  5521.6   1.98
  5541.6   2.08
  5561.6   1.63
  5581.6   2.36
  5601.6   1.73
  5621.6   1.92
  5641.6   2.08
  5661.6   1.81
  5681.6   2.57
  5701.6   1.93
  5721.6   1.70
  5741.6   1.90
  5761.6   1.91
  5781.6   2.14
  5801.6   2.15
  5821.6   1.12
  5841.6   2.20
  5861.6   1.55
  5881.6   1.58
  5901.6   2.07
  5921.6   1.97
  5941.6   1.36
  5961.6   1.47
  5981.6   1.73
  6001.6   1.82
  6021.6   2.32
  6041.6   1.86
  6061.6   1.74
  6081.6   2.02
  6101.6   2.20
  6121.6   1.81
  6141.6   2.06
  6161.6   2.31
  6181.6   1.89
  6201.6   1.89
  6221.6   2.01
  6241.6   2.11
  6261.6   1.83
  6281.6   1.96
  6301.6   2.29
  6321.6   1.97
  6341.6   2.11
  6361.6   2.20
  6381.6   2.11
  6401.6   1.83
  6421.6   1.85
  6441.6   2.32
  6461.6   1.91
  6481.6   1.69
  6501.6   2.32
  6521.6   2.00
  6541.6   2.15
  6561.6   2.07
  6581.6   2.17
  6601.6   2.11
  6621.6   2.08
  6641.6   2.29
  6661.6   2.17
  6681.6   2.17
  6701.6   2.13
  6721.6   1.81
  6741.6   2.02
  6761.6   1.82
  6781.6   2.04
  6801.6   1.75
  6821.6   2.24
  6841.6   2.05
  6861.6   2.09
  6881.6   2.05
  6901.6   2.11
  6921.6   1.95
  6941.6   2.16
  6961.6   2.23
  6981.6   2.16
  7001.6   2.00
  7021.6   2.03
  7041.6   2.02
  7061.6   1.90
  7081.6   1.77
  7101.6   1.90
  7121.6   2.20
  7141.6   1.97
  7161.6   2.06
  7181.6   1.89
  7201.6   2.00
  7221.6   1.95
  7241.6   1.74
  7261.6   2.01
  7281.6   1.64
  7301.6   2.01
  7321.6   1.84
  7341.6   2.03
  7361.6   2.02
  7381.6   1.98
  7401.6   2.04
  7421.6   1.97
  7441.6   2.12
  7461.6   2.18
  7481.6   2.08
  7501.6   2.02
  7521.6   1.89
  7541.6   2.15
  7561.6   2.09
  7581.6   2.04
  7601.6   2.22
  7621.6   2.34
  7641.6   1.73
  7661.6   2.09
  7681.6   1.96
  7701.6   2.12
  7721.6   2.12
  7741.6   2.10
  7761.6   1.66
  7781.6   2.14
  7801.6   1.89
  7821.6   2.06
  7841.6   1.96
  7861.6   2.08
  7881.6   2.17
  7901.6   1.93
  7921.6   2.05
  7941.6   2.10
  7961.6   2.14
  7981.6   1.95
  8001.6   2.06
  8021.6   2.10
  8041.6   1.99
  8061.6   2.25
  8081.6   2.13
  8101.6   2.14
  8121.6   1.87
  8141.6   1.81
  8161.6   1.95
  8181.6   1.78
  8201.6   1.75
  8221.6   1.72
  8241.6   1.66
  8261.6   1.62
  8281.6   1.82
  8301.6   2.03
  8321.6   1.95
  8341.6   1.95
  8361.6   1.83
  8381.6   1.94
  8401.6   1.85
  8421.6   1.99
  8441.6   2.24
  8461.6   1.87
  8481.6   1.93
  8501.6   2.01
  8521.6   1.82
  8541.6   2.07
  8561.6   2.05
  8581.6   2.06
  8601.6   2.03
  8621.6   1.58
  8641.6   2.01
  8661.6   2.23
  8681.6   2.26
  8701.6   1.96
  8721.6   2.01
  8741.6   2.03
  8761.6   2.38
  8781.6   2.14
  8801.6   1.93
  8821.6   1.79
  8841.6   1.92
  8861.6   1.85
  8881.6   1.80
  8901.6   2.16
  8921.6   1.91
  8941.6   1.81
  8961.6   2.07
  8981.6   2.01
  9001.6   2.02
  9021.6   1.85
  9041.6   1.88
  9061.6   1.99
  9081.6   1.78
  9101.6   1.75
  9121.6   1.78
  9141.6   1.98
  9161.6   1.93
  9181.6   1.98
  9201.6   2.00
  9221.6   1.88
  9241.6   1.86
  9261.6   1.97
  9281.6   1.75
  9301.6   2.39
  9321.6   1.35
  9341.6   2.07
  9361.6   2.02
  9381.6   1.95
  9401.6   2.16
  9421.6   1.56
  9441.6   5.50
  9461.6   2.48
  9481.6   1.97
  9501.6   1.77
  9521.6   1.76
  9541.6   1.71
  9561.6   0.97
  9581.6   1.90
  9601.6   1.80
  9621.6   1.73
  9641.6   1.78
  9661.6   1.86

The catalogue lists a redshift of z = 0.15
